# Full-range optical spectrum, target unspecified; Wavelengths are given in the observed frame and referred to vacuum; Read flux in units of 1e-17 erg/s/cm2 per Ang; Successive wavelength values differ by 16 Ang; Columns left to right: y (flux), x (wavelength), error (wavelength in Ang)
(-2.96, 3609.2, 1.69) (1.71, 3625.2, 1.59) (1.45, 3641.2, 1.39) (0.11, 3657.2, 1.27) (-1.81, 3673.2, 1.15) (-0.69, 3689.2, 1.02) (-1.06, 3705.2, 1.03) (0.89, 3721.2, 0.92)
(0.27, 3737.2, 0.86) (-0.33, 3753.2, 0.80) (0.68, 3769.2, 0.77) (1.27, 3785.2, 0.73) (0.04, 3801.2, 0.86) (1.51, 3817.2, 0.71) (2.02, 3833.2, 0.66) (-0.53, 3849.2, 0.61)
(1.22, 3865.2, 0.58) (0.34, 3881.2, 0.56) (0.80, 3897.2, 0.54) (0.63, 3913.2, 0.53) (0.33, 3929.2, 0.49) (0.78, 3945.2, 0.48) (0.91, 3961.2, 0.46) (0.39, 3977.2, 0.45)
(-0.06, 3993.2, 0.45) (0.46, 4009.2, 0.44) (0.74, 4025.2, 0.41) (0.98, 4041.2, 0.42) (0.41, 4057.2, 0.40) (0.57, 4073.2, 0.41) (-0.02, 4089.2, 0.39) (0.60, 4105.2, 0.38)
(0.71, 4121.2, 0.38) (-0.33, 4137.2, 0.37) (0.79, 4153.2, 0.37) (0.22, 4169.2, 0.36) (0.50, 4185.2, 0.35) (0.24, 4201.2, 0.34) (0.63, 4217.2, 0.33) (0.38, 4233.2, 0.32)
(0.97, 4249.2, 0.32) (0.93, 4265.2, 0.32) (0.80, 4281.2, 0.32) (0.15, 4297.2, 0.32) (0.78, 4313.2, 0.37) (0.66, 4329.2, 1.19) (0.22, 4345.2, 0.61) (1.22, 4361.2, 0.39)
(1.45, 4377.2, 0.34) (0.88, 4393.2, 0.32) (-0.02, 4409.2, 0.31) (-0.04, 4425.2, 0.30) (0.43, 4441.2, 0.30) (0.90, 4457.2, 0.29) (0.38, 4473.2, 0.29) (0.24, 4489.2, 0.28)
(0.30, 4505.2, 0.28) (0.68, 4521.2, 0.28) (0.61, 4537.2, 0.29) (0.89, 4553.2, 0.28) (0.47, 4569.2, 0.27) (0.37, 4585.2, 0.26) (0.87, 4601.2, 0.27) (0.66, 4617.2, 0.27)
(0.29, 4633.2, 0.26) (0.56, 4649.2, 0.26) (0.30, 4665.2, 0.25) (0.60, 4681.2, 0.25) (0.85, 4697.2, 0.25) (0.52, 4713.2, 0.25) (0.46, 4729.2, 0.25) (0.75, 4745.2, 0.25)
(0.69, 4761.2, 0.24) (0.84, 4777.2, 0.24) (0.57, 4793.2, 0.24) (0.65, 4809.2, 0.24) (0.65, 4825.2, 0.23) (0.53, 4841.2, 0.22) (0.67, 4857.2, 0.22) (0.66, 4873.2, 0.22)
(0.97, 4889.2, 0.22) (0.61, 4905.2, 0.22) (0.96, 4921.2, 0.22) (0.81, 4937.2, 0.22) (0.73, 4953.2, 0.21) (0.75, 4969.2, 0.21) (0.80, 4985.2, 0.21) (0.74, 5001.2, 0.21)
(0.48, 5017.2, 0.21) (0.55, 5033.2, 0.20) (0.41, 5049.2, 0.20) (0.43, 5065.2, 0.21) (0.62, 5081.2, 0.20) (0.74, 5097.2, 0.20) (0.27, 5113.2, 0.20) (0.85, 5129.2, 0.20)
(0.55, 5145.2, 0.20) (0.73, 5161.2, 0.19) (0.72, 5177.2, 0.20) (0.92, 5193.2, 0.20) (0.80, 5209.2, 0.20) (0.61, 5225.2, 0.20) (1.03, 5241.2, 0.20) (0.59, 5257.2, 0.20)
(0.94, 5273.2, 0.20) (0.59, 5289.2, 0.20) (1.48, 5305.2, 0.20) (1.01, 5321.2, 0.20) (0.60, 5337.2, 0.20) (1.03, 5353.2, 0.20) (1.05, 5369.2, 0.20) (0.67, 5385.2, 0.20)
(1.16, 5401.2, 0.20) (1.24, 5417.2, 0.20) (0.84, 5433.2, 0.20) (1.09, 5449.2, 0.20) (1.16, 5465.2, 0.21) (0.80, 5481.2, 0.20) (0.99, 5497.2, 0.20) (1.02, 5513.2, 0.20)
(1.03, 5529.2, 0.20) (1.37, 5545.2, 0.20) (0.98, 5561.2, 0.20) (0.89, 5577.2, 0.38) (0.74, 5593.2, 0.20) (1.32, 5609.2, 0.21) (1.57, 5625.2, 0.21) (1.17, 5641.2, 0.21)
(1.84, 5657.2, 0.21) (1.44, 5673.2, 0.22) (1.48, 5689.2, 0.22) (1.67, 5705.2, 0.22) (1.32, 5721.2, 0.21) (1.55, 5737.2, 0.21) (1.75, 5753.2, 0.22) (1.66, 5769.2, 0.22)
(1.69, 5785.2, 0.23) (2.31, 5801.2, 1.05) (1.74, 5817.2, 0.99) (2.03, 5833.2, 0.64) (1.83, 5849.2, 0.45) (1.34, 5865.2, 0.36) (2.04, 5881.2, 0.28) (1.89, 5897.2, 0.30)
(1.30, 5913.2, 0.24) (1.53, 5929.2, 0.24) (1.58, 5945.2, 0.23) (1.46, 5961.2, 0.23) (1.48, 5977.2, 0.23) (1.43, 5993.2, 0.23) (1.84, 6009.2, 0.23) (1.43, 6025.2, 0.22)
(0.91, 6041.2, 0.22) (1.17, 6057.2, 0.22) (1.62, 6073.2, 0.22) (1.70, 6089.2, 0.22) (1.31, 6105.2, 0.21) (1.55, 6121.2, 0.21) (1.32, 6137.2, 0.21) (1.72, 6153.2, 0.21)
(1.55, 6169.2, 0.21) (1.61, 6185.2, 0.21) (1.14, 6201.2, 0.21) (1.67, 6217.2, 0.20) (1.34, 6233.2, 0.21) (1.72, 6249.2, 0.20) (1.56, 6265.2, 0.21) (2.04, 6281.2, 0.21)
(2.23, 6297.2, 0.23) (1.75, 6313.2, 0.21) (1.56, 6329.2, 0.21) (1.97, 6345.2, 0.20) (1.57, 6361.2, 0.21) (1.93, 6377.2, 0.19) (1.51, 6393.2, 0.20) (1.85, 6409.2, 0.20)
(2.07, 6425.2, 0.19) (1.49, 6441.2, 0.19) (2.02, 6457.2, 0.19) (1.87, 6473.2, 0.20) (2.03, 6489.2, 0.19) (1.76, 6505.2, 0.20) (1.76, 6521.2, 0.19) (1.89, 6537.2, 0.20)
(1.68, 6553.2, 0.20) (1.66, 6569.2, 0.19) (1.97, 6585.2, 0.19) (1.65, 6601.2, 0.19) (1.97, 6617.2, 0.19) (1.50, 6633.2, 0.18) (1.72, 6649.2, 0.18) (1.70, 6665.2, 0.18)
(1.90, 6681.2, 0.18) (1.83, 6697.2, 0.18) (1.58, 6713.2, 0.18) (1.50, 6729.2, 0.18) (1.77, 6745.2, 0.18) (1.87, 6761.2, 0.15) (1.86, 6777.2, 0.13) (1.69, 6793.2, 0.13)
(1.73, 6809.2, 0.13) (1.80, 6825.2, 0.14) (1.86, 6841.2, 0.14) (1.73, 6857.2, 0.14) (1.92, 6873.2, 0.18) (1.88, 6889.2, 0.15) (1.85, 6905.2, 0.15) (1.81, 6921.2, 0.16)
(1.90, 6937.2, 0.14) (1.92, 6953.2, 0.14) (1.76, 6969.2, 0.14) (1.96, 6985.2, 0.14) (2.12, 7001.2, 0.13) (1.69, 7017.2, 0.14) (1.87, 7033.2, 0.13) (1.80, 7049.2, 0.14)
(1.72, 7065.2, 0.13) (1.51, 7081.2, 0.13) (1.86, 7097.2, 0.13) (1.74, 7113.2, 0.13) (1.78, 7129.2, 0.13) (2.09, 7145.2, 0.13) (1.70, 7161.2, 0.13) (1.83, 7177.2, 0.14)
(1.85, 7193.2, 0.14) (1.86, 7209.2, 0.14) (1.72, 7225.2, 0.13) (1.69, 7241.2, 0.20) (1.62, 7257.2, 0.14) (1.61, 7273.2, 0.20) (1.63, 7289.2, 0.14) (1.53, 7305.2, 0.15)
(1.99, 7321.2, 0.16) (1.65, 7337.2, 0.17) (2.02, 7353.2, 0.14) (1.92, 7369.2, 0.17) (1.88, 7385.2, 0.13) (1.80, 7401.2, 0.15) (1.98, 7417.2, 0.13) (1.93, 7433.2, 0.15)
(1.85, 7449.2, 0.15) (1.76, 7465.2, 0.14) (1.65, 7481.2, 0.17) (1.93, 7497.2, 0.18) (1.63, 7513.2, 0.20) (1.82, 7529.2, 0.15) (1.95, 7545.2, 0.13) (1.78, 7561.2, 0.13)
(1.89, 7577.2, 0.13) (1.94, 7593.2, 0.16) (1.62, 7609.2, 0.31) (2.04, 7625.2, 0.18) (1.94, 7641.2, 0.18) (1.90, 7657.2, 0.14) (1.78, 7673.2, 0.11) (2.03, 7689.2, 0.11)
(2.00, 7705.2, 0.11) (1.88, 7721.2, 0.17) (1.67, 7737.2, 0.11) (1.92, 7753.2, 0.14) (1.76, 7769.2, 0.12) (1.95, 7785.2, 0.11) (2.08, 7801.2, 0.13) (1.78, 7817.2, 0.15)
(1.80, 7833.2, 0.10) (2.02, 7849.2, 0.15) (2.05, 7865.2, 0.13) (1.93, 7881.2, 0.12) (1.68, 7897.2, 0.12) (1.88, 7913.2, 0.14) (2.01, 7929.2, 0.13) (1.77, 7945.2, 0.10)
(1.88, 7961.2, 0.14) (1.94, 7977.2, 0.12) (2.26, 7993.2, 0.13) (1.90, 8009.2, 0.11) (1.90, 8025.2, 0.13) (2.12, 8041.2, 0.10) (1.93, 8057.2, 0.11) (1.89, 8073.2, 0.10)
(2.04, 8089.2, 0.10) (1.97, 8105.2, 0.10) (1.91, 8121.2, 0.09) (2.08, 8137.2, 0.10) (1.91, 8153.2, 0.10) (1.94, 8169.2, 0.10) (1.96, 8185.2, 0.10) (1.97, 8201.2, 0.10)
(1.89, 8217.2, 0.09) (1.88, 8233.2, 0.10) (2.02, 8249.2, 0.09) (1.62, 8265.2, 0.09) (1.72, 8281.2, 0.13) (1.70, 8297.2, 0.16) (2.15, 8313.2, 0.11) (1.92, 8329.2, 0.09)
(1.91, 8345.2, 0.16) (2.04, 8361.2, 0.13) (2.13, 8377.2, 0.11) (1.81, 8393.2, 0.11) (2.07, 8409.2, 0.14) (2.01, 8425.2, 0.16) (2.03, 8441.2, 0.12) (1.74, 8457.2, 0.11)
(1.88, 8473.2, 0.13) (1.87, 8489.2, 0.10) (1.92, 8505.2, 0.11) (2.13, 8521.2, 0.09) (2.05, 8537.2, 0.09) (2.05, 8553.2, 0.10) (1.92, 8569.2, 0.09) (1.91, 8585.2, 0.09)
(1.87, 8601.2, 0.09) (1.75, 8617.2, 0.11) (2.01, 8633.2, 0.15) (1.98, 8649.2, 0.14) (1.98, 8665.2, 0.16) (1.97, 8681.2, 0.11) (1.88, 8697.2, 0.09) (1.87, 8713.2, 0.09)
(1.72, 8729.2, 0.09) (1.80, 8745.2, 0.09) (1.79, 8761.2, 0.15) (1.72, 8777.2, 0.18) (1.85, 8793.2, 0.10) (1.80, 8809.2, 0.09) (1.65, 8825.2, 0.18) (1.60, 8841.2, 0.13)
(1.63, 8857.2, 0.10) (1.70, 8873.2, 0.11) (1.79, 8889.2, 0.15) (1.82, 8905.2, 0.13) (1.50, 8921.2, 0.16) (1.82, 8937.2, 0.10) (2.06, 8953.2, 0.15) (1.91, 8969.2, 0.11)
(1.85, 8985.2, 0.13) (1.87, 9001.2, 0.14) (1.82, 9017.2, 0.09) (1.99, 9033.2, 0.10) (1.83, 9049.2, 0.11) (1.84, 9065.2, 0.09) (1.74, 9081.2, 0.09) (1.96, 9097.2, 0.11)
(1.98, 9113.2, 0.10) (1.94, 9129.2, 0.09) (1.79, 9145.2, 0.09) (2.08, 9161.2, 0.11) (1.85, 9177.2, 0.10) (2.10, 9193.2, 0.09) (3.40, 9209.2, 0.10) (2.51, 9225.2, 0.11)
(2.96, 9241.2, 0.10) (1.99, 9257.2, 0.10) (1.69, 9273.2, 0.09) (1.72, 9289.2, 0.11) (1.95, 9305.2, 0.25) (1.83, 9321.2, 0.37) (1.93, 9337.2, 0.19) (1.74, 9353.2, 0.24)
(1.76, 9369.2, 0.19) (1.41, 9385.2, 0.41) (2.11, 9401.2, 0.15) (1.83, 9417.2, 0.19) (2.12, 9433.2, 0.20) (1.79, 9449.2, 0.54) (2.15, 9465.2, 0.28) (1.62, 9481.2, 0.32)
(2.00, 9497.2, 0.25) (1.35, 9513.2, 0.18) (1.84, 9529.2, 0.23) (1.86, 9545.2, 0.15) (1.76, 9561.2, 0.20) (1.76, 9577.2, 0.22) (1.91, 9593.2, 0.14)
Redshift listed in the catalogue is 0.404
